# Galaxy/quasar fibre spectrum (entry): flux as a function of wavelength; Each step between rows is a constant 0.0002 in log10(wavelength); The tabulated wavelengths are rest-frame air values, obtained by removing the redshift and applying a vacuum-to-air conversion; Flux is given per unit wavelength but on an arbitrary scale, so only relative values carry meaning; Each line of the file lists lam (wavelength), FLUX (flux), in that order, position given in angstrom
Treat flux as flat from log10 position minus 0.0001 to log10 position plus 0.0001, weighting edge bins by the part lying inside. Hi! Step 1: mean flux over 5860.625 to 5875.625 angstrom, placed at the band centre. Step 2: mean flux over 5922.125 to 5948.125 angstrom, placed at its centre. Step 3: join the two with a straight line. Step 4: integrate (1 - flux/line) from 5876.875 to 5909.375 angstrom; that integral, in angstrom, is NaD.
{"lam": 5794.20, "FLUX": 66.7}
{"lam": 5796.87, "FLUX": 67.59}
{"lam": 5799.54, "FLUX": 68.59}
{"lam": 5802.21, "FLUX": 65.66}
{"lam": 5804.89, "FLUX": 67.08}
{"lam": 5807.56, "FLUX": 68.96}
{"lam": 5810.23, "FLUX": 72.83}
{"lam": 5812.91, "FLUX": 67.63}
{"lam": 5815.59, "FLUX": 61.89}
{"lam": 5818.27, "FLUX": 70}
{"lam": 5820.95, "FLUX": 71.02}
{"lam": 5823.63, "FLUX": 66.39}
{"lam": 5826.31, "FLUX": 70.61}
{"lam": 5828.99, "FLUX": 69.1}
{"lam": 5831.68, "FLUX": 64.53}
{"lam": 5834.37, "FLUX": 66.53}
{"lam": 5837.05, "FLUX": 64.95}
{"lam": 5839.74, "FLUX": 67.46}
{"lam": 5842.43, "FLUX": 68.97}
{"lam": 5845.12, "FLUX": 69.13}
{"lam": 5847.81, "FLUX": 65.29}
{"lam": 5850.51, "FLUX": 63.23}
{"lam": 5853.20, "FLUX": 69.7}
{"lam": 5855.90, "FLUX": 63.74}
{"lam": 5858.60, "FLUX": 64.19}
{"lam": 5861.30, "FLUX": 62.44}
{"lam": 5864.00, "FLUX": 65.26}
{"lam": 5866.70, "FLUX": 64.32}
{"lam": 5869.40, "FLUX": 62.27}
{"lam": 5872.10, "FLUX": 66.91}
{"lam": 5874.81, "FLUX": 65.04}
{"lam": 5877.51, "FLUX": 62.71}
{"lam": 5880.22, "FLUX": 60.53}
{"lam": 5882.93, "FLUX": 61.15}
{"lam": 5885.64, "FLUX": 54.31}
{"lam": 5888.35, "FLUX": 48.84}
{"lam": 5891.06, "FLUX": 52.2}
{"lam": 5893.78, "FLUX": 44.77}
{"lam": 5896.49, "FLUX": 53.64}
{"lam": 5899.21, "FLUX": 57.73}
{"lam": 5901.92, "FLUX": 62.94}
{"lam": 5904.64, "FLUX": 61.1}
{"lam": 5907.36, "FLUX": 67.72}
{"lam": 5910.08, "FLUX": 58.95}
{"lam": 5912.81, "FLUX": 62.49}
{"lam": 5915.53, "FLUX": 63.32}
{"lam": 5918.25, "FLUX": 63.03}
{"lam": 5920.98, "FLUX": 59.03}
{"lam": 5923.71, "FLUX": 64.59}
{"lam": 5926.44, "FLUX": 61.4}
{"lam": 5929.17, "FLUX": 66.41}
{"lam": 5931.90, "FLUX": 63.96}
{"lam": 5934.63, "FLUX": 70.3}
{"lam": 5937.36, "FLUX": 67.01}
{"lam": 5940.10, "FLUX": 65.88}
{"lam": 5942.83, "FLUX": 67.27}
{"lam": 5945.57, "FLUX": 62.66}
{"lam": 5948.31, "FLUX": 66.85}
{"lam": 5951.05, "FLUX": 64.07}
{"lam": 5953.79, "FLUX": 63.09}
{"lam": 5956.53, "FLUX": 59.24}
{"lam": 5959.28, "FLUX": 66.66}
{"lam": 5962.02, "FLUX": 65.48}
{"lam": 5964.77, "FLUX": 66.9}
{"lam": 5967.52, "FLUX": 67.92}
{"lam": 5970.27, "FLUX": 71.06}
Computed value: 3.8 angstrom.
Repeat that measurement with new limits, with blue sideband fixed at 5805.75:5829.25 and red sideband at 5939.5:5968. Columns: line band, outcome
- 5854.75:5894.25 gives 4.1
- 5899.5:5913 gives 0.8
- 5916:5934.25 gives 0.6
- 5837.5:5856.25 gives 0.3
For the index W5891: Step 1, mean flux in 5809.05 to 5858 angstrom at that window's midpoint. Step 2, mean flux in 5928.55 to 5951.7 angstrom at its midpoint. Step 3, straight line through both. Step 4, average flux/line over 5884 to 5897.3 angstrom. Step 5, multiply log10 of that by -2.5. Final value 0.29 mag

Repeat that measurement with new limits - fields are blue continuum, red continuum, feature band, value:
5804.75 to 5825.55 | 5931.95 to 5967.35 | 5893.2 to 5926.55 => 0.10 mag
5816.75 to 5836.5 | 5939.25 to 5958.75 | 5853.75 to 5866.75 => 0.05 mag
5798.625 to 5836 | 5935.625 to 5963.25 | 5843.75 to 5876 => 0.03 mag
